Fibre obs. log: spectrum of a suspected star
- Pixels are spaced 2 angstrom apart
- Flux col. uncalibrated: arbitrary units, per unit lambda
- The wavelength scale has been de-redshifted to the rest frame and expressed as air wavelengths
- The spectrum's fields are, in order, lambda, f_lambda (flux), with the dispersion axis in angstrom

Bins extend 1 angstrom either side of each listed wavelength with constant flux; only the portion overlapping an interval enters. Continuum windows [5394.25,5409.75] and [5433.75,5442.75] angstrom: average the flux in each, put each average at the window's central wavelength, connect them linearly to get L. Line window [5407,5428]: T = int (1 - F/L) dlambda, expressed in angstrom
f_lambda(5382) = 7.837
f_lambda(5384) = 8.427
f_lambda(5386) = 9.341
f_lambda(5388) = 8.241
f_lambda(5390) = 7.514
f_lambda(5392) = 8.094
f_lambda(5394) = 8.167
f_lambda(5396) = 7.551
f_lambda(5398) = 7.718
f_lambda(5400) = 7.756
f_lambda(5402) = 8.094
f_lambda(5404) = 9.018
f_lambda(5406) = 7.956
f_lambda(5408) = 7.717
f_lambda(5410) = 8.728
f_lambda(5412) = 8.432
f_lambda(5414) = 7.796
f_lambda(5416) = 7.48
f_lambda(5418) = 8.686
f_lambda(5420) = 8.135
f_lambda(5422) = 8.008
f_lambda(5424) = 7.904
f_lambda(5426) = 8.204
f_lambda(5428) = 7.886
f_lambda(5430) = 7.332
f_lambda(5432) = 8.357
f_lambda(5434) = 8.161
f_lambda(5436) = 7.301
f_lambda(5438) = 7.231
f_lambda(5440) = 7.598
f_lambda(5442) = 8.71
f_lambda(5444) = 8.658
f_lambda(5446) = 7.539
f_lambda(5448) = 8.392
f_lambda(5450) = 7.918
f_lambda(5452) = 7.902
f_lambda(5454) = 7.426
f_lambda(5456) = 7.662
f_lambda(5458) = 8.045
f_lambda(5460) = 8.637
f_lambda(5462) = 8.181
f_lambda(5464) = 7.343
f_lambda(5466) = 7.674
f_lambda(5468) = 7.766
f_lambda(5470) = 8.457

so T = -0.5 angstrom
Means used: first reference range 8.02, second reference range 7.74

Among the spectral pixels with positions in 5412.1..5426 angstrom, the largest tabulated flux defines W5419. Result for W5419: 8.686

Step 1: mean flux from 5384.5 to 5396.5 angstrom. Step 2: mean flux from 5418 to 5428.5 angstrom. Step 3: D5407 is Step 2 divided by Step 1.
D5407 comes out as 0.99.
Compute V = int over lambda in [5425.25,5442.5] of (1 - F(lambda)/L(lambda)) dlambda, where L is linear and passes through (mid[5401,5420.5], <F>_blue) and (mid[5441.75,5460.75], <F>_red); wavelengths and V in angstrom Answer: 0.6 angstrom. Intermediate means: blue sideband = 8.21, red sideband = 8.06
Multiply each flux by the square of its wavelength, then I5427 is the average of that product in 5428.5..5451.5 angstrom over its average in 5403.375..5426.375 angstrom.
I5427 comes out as 0.98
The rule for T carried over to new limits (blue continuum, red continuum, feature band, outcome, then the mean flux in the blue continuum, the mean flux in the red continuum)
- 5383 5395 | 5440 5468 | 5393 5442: 1.07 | 8.3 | 7.98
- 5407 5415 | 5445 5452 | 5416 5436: 0.18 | 8.17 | 7.94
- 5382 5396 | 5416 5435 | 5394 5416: 0.23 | 8.21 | 8.04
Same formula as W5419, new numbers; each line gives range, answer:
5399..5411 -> 9.018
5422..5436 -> 8.357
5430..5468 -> 8.71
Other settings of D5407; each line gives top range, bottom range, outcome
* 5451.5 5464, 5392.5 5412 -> 0.98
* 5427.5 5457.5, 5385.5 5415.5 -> 0.97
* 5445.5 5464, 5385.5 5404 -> 0.98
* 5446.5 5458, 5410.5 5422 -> 0.97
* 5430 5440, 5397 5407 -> 0.95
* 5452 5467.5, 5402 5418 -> 0.96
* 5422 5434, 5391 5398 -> 1.01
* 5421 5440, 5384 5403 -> 0.97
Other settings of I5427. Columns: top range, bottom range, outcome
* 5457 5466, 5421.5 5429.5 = 1.02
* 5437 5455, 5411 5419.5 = 0.99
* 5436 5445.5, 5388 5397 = 1.03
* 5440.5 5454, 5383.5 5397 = 1.01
